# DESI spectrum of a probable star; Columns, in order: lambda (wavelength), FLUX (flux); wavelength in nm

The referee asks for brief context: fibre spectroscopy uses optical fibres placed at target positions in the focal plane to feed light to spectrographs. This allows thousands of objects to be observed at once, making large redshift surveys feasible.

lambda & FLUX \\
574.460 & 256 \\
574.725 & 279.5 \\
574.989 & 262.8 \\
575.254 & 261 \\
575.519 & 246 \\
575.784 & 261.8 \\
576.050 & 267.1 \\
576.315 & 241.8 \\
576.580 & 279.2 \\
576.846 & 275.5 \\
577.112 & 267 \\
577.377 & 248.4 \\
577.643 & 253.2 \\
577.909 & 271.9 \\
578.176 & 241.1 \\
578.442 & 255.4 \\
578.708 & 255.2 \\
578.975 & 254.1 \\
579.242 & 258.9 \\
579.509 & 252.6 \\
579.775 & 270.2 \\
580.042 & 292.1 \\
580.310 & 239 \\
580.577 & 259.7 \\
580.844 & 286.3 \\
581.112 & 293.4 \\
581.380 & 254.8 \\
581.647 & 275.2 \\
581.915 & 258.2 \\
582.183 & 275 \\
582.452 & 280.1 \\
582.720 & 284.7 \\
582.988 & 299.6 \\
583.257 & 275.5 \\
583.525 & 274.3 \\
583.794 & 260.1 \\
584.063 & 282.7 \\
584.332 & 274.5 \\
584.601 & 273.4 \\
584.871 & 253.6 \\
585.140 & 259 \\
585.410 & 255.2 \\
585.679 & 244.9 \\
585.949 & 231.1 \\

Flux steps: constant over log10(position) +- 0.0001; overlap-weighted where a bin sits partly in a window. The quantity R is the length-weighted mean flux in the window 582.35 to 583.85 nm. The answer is 280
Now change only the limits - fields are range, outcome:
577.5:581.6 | 263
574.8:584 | 266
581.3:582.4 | 267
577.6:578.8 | 256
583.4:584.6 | 273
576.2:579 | 259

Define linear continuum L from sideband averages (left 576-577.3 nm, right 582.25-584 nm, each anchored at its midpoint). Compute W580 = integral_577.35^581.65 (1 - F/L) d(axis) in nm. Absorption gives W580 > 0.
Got 0.144 nm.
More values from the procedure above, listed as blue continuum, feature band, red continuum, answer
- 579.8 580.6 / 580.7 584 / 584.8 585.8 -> -0.21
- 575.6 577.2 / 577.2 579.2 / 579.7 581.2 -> 0.10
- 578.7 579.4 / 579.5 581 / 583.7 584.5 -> -0.05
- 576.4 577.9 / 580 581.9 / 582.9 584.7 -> 0.01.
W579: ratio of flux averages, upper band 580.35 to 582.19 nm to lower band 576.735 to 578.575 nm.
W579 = 1.04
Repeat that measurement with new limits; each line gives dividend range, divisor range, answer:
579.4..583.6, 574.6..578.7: 1.05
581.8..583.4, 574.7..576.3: 1.07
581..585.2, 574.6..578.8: 1.05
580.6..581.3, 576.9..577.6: 1.09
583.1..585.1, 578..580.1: 1.04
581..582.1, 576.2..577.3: 1.02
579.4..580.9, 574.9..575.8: 1.03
